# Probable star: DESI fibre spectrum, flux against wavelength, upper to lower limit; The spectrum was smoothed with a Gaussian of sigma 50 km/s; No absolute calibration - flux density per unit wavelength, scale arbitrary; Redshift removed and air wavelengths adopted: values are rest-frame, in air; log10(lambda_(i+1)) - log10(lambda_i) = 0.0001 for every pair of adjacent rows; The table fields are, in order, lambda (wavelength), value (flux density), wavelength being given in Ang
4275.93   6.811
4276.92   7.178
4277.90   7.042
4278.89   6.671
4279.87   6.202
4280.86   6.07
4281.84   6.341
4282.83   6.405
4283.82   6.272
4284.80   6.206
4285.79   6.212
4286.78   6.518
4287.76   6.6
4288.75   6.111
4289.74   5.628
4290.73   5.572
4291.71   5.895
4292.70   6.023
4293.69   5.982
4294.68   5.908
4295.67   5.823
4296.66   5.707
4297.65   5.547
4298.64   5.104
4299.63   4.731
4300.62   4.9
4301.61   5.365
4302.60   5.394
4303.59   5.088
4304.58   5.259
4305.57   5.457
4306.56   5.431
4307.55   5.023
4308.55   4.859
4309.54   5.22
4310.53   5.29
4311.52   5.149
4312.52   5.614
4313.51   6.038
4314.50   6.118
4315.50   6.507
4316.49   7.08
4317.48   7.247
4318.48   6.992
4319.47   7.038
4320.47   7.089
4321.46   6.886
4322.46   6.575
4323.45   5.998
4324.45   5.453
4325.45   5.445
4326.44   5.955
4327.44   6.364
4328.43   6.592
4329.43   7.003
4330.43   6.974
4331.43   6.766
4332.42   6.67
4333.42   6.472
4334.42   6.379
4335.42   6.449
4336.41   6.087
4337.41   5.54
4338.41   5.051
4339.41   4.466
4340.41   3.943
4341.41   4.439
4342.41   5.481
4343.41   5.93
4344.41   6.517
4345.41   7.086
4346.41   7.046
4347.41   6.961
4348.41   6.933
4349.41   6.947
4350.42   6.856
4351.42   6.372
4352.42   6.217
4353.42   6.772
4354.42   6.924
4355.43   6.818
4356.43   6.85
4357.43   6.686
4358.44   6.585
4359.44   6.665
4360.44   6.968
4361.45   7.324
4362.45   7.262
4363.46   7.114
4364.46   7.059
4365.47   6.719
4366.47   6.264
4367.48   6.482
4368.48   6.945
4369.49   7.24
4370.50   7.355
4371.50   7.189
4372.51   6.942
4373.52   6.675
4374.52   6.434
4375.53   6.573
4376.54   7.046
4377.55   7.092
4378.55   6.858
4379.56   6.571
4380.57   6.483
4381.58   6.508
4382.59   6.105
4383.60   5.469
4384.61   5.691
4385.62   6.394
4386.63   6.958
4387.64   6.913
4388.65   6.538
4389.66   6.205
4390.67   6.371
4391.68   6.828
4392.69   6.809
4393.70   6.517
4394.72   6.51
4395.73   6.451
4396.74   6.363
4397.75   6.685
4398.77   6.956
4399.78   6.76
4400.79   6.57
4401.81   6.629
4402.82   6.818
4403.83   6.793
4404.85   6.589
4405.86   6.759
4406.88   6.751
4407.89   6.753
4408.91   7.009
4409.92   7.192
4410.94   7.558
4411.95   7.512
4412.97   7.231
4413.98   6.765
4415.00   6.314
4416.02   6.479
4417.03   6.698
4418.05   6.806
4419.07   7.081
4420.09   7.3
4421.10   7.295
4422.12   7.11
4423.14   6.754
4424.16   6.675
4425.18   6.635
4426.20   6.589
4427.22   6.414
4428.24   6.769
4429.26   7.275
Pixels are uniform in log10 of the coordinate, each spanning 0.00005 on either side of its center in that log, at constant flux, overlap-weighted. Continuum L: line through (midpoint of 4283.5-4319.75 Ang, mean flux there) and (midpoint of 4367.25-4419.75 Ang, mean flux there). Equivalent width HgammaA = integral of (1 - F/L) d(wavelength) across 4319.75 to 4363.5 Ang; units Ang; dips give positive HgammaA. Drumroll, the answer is -1.3 Ang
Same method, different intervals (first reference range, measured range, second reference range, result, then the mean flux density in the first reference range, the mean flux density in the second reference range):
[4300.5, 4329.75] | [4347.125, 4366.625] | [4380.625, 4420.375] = -1.6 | 5.96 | 6.68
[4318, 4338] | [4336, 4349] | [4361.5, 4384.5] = 1.4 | 6.43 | 6.74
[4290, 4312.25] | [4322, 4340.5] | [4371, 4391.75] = -0.7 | 5.4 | 6.56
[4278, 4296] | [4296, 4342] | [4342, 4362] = 4.2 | 6.16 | 6.71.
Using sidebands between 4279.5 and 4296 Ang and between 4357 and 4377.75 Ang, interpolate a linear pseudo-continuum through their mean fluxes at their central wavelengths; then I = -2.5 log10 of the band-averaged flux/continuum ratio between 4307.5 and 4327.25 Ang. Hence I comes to 0.05 mag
